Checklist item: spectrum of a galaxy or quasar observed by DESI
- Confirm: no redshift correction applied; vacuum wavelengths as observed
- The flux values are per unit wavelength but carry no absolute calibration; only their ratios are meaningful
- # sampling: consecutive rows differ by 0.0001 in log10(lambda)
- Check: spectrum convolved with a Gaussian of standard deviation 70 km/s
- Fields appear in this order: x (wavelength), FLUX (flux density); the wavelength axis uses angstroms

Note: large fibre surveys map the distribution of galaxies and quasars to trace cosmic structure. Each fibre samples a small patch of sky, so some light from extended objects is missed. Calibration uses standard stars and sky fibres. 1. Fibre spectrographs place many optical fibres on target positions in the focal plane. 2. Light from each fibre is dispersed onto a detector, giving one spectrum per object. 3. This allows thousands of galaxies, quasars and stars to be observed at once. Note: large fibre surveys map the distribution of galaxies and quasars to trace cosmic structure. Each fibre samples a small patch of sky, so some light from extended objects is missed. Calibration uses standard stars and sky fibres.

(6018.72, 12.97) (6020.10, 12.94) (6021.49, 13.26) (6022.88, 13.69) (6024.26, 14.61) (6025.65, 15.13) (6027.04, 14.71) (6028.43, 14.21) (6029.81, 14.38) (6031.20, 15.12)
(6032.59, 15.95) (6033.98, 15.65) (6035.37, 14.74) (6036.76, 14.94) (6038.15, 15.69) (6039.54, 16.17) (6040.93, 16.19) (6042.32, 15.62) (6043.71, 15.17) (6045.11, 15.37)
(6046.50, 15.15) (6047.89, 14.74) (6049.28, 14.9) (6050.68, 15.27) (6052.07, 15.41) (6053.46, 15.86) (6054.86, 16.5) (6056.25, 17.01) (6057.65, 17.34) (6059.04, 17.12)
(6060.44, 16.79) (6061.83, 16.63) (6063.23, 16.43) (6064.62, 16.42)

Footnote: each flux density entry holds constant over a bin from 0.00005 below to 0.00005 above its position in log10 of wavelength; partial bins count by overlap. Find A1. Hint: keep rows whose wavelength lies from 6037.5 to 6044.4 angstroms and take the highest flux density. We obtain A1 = 16.19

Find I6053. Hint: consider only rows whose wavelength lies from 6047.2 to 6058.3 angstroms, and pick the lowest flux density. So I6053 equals 14.74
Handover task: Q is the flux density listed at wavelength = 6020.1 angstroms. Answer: 12.94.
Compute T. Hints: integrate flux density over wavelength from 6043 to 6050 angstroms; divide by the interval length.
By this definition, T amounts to 15.1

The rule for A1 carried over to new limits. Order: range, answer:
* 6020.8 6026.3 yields 15.13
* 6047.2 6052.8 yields 15.41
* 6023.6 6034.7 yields 15.95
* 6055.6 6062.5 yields 17.34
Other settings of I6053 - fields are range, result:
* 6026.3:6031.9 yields 14.21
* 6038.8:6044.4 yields 15.17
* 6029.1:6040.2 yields 14.38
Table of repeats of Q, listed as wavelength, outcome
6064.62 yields 16.42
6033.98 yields 15.65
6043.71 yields 15.17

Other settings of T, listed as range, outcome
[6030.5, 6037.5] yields 15.3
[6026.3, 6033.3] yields 14.9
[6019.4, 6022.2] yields 13.1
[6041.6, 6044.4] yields 15.4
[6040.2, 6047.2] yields 15.5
